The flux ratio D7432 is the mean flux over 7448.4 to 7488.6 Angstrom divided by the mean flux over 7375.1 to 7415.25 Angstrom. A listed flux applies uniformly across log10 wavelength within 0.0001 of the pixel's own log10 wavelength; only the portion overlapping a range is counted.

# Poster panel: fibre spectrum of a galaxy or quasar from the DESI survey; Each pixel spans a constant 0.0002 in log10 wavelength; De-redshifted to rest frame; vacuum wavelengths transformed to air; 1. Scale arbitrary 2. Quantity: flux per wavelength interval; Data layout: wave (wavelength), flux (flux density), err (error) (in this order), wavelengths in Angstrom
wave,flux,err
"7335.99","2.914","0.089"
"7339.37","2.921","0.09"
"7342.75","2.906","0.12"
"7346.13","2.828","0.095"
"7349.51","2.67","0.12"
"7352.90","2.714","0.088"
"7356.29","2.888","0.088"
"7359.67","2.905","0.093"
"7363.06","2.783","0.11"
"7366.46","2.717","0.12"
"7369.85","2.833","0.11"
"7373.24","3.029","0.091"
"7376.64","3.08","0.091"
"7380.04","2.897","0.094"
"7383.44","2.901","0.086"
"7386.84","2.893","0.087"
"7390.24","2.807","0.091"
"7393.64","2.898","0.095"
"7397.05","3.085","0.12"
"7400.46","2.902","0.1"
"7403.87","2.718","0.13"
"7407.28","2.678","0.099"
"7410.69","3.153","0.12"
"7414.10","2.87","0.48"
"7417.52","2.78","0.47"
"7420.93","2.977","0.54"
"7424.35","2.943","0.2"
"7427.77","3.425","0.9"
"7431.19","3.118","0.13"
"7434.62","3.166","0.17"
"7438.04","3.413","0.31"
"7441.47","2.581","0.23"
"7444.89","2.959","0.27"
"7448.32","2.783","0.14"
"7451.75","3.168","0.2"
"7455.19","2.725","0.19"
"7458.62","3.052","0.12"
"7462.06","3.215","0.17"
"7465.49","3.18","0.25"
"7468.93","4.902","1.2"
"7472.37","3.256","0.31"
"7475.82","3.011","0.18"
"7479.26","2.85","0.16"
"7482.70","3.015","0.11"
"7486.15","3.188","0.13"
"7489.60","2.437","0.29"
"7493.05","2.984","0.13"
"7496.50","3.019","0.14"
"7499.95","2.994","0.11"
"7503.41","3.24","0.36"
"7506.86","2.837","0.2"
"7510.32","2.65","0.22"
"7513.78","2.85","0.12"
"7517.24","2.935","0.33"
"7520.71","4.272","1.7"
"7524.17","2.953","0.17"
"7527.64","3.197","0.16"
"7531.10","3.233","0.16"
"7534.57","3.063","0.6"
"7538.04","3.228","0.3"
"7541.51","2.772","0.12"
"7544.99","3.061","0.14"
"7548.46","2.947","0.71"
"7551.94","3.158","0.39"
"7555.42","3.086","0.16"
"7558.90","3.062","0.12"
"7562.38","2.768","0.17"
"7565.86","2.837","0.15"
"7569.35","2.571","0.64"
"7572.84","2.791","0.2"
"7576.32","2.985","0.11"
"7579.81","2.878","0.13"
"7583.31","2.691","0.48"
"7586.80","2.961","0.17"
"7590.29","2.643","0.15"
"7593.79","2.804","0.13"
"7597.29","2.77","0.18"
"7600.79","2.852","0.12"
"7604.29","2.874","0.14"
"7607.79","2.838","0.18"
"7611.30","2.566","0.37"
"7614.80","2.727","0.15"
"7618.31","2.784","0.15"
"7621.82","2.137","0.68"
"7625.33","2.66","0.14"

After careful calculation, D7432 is 1.1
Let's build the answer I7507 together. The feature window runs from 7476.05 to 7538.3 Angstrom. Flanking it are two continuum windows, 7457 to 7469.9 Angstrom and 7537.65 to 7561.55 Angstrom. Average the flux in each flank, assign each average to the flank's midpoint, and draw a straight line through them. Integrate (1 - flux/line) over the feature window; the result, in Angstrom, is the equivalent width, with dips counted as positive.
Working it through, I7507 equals 4.0 Angstrom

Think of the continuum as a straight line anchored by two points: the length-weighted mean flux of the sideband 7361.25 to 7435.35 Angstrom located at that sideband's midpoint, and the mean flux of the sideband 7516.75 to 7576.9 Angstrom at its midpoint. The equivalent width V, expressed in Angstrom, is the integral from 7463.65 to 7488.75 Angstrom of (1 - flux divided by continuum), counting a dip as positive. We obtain -2.6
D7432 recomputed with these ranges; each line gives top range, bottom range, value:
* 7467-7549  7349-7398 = 1.09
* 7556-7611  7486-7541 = 0.92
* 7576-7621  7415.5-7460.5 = 0.92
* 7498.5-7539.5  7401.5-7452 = 1.05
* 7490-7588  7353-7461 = 1.02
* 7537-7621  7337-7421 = 0.99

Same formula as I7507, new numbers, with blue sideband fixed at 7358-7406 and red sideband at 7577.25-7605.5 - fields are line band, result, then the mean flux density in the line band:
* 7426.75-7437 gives -1.31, 3.23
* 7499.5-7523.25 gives -2.27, 3.11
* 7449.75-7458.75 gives -0.32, 2.96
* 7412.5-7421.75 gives 0.03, 2.87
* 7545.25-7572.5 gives -0.92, 2.92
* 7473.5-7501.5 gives -0.93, 2.94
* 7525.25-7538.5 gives -1.55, 3.17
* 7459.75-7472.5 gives -3.58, 3.66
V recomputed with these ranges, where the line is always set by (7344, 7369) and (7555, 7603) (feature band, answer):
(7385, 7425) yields -1.3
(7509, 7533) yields -2.9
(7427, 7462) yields -2.9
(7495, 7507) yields -1.0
